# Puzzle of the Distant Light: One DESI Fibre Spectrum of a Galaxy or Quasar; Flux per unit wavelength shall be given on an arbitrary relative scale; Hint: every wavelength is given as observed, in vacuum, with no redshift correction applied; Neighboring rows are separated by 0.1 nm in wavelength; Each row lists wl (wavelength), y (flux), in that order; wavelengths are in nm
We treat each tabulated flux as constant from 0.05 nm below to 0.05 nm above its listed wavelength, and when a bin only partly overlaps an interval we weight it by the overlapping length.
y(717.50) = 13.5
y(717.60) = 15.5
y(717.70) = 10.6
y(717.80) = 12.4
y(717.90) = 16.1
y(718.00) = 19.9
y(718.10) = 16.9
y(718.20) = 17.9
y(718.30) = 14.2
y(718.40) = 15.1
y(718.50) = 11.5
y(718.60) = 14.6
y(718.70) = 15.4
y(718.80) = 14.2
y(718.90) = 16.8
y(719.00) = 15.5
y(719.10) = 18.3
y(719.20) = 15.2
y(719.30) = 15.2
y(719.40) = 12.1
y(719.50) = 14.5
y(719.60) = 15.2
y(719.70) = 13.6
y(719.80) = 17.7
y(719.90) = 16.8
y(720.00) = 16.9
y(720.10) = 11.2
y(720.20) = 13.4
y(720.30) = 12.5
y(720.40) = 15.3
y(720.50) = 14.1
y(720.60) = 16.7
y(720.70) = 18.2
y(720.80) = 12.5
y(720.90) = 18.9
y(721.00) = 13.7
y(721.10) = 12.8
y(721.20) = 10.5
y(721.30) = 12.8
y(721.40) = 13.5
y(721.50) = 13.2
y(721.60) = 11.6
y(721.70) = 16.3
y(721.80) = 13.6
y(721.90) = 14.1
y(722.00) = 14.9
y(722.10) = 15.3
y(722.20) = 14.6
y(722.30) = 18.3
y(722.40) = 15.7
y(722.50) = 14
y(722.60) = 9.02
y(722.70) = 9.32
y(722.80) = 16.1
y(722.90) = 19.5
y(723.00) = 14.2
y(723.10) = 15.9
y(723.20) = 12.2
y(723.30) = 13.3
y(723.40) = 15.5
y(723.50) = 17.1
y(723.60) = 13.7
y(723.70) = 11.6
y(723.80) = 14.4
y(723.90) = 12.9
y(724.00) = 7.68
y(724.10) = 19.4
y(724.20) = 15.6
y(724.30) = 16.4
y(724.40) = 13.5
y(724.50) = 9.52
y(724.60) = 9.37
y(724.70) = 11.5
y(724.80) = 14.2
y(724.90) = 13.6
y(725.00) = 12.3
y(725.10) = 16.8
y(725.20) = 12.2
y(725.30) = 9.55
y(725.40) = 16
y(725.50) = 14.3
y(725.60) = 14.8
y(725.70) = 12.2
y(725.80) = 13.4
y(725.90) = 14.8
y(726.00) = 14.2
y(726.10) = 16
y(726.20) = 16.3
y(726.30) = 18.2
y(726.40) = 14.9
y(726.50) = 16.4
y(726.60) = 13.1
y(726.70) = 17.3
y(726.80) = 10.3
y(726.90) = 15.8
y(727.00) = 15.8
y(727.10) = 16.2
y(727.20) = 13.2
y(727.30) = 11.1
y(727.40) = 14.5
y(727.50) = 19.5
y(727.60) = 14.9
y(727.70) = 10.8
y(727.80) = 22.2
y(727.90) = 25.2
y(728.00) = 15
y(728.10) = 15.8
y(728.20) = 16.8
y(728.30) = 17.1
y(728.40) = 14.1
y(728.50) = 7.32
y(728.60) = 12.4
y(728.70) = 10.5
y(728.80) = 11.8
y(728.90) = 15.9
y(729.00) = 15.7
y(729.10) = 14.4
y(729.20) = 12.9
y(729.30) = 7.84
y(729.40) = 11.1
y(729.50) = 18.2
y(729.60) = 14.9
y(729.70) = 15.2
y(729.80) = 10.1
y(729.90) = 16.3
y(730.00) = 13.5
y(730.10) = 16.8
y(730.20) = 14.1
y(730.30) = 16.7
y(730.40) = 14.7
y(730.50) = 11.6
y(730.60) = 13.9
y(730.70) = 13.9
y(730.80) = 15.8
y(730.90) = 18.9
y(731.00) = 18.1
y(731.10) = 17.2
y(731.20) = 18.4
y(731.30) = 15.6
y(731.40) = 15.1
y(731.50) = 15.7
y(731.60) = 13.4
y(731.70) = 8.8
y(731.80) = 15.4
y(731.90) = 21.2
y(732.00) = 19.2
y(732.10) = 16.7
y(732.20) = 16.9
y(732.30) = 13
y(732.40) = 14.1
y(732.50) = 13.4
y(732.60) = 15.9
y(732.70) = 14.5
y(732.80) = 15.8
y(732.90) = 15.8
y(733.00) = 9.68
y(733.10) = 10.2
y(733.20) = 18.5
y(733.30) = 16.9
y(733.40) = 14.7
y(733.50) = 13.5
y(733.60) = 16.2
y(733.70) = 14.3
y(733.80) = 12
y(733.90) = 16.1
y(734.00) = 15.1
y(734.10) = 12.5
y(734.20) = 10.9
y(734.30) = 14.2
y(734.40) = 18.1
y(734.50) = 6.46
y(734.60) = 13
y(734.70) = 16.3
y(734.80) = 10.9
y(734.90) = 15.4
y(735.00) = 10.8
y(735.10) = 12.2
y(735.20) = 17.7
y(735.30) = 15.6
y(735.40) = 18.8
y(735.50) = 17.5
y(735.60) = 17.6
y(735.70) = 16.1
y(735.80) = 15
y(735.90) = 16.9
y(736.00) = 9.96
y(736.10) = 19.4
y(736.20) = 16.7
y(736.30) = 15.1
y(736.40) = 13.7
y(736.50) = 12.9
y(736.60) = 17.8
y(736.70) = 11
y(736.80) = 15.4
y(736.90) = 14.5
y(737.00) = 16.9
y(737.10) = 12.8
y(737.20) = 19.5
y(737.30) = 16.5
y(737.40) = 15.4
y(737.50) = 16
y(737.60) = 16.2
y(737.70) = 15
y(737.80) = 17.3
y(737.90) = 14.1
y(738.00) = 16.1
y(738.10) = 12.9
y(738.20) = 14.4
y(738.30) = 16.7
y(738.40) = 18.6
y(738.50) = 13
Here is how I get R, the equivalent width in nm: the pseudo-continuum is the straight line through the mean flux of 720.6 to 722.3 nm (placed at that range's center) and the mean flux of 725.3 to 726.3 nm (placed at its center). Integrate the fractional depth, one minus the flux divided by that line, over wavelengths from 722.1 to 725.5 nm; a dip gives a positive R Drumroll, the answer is 0.16 nm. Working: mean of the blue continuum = 14.4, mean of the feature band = 13.8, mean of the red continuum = 14.6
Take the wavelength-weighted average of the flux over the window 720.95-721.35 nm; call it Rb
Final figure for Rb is 12.5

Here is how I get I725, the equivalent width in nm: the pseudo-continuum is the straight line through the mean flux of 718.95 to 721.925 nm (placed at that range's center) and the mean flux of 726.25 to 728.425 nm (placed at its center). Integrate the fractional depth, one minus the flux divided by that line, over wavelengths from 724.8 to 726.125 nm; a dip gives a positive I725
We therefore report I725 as 0.142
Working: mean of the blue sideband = 14.5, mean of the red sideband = 15.8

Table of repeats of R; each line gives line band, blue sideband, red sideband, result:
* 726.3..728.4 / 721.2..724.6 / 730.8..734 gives -0.17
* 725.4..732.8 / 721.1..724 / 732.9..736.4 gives -0.37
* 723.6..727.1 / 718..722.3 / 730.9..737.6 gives 0.21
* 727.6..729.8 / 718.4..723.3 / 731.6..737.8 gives 0.04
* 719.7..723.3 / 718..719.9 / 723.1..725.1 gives 0.01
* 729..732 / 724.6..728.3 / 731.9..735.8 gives -0.02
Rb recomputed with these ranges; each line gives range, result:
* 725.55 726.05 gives 13.9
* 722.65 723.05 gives 14.8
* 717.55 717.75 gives 13.1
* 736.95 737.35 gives 16.4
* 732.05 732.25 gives 16.8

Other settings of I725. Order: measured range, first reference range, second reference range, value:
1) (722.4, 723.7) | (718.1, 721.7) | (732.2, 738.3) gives 0.05 nm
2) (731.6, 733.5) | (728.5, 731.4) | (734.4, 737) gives -0.05 nm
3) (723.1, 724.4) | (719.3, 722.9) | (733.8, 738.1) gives 0.02 nm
